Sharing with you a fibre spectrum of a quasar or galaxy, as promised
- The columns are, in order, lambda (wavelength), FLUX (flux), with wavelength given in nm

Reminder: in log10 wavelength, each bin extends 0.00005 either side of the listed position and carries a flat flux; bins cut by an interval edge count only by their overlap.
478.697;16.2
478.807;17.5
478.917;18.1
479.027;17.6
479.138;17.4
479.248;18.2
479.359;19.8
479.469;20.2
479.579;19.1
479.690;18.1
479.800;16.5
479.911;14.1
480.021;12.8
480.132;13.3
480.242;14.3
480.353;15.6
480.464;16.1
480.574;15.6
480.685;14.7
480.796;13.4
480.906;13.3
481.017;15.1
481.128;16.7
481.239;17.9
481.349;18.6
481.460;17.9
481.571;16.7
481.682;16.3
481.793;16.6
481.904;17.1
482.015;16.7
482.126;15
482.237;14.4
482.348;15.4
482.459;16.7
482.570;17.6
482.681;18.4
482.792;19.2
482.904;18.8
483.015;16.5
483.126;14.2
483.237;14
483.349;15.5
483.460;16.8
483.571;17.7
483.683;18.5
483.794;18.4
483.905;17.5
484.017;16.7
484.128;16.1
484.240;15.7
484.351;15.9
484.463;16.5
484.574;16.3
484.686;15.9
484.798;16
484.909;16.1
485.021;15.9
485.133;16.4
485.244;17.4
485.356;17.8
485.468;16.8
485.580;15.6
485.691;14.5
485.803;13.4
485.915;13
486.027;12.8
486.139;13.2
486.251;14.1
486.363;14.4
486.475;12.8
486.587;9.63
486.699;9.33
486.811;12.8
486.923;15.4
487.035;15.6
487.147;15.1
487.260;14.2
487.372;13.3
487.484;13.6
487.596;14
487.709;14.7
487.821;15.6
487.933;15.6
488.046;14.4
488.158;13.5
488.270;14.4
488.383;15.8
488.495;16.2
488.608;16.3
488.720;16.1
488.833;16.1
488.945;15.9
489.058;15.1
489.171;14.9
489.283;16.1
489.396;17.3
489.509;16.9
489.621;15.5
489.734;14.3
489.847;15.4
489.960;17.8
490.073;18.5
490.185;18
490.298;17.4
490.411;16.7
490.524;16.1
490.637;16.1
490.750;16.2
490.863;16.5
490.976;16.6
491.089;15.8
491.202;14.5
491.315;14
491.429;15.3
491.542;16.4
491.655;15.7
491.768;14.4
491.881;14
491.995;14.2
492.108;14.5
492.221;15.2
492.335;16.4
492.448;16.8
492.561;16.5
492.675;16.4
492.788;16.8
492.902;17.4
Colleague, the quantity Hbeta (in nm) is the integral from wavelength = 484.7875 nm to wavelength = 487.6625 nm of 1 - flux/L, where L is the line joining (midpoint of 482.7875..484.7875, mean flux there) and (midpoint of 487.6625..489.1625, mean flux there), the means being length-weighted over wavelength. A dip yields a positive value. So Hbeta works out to 0.29 nm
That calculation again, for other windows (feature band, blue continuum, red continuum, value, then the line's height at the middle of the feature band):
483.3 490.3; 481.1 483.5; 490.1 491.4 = 0.43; 16.4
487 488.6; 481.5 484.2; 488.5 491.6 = 0.15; 16.3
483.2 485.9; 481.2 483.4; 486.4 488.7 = -0.12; 15.6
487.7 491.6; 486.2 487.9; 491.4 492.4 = -0.39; 14.5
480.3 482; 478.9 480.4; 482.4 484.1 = 0.08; 16.9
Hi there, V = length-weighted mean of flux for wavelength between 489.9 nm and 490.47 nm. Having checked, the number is 17.7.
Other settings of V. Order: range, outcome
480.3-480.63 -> 15.8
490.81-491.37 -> 15.5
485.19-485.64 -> 16.9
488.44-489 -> 16.1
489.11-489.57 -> 16.3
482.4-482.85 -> 17.9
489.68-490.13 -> 16.5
